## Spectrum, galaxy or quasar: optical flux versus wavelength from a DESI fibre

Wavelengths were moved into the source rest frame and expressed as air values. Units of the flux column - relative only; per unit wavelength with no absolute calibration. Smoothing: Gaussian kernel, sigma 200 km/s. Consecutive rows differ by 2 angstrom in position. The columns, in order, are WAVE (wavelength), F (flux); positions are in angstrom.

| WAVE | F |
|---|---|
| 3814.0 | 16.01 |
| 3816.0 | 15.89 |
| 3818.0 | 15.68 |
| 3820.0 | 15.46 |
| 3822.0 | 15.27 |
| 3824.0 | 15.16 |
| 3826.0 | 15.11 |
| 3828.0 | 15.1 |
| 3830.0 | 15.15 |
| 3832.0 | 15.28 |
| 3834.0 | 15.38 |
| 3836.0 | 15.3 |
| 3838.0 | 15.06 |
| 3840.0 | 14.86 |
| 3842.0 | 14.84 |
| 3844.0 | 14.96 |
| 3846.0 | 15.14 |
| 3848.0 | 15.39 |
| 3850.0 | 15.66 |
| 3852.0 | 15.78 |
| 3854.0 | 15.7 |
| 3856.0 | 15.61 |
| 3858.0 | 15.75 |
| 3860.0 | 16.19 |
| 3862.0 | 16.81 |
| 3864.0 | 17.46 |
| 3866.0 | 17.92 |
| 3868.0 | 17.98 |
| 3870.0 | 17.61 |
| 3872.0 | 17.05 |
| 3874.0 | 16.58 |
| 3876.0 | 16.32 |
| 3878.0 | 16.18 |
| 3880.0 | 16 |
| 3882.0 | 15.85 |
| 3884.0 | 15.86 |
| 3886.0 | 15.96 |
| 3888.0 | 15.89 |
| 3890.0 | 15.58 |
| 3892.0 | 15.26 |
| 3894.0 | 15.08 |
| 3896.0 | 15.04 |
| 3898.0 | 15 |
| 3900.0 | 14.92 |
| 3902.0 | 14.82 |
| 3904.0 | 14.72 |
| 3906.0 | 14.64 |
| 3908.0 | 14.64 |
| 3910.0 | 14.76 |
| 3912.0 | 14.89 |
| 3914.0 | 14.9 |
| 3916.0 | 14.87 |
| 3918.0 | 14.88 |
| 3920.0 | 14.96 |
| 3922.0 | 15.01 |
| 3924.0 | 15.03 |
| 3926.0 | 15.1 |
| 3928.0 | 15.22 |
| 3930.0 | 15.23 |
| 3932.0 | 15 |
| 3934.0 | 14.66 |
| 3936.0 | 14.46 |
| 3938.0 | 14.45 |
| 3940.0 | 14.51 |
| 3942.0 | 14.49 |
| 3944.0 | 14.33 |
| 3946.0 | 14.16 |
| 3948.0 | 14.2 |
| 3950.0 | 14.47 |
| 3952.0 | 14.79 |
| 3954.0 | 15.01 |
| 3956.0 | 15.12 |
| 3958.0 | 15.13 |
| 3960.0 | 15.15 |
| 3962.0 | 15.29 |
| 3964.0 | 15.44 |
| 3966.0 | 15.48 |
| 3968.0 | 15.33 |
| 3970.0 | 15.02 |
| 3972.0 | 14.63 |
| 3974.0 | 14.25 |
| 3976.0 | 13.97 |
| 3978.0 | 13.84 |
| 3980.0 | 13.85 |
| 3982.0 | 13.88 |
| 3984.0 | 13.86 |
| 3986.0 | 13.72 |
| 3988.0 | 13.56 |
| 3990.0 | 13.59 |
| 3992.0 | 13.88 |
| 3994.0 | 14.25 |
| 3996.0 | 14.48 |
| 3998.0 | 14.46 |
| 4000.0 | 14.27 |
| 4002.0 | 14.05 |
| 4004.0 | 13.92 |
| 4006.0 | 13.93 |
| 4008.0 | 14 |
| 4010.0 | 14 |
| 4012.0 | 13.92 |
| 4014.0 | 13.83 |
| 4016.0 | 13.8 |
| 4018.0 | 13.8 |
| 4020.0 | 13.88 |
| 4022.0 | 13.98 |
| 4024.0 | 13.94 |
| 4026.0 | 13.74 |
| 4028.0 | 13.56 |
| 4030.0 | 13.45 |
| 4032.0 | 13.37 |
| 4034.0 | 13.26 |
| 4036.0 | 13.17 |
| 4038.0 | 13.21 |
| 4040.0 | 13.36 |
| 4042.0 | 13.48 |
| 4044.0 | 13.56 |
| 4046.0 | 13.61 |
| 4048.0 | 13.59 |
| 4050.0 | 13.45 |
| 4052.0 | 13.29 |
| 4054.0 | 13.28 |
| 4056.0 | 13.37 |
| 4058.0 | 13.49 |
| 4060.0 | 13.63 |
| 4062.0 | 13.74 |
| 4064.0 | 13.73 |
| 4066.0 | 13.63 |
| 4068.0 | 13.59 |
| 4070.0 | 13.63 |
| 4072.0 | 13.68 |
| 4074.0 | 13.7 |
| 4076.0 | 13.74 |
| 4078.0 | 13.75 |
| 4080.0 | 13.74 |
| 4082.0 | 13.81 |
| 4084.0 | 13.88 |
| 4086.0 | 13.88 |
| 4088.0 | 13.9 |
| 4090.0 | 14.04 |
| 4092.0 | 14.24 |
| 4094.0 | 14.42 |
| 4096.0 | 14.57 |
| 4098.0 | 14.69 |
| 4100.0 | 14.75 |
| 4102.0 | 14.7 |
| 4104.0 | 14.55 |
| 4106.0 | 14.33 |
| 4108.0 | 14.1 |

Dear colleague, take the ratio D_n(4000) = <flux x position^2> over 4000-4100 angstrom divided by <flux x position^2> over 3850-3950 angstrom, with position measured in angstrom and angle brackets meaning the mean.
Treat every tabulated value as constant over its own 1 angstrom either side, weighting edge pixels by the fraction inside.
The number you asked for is 0.96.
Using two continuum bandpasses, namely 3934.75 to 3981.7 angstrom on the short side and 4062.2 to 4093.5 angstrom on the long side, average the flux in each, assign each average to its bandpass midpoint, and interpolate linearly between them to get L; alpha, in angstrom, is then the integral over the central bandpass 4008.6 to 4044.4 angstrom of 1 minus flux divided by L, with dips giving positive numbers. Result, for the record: 1.4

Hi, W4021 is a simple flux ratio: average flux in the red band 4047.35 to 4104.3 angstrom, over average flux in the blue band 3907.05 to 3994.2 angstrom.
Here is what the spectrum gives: 0.95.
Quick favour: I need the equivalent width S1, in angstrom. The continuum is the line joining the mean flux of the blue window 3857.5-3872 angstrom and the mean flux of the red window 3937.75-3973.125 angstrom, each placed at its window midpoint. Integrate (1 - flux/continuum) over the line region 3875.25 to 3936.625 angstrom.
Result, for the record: 3.5 angstrom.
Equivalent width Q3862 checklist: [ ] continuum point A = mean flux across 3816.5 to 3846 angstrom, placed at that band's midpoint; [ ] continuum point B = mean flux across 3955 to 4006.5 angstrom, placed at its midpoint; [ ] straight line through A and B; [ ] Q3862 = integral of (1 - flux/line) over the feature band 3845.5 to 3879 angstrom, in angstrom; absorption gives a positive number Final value -3.1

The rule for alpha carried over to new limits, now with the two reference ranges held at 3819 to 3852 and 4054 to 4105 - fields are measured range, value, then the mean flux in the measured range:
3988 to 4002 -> 0.3 angstrom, 14.1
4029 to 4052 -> 1.2 angstrom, 13.4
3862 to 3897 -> -3.2 angstrom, 16.3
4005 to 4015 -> 0.3 angstrom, 13.9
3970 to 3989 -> 0.6 angstrom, 14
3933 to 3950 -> 0.3 angstrom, 14.4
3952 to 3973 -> -0.9 angstrom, 15.1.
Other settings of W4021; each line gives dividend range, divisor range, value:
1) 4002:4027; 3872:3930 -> 0.91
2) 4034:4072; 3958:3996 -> 0.94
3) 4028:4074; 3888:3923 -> 0.90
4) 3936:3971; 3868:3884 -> 0.90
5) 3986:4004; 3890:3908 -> 0.94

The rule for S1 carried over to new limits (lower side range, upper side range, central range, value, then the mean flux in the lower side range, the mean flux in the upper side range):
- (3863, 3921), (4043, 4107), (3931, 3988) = 1.8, 15.7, 13.9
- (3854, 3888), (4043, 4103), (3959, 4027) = 3.2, 16.5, 13.8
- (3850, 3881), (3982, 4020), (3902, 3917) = 0.9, 16.6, 14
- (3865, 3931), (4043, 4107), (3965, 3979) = 0.2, 15.6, 13.9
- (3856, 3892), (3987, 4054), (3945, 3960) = 0.3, 16.5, 13.7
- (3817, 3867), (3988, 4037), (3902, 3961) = -0.4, 15.6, 13.8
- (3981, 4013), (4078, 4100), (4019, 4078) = 2.1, 14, 14.1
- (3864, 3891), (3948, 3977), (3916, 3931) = 0.6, 16.6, 14.9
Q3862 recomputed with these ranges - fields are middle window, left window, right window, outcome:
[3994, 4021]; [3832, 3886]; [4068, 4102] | 1.26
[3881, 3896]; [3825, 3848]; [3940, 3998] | -0.74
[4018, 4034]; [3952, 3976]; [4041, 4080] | 0.47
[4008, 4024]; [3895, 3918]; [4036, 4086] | 0.05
